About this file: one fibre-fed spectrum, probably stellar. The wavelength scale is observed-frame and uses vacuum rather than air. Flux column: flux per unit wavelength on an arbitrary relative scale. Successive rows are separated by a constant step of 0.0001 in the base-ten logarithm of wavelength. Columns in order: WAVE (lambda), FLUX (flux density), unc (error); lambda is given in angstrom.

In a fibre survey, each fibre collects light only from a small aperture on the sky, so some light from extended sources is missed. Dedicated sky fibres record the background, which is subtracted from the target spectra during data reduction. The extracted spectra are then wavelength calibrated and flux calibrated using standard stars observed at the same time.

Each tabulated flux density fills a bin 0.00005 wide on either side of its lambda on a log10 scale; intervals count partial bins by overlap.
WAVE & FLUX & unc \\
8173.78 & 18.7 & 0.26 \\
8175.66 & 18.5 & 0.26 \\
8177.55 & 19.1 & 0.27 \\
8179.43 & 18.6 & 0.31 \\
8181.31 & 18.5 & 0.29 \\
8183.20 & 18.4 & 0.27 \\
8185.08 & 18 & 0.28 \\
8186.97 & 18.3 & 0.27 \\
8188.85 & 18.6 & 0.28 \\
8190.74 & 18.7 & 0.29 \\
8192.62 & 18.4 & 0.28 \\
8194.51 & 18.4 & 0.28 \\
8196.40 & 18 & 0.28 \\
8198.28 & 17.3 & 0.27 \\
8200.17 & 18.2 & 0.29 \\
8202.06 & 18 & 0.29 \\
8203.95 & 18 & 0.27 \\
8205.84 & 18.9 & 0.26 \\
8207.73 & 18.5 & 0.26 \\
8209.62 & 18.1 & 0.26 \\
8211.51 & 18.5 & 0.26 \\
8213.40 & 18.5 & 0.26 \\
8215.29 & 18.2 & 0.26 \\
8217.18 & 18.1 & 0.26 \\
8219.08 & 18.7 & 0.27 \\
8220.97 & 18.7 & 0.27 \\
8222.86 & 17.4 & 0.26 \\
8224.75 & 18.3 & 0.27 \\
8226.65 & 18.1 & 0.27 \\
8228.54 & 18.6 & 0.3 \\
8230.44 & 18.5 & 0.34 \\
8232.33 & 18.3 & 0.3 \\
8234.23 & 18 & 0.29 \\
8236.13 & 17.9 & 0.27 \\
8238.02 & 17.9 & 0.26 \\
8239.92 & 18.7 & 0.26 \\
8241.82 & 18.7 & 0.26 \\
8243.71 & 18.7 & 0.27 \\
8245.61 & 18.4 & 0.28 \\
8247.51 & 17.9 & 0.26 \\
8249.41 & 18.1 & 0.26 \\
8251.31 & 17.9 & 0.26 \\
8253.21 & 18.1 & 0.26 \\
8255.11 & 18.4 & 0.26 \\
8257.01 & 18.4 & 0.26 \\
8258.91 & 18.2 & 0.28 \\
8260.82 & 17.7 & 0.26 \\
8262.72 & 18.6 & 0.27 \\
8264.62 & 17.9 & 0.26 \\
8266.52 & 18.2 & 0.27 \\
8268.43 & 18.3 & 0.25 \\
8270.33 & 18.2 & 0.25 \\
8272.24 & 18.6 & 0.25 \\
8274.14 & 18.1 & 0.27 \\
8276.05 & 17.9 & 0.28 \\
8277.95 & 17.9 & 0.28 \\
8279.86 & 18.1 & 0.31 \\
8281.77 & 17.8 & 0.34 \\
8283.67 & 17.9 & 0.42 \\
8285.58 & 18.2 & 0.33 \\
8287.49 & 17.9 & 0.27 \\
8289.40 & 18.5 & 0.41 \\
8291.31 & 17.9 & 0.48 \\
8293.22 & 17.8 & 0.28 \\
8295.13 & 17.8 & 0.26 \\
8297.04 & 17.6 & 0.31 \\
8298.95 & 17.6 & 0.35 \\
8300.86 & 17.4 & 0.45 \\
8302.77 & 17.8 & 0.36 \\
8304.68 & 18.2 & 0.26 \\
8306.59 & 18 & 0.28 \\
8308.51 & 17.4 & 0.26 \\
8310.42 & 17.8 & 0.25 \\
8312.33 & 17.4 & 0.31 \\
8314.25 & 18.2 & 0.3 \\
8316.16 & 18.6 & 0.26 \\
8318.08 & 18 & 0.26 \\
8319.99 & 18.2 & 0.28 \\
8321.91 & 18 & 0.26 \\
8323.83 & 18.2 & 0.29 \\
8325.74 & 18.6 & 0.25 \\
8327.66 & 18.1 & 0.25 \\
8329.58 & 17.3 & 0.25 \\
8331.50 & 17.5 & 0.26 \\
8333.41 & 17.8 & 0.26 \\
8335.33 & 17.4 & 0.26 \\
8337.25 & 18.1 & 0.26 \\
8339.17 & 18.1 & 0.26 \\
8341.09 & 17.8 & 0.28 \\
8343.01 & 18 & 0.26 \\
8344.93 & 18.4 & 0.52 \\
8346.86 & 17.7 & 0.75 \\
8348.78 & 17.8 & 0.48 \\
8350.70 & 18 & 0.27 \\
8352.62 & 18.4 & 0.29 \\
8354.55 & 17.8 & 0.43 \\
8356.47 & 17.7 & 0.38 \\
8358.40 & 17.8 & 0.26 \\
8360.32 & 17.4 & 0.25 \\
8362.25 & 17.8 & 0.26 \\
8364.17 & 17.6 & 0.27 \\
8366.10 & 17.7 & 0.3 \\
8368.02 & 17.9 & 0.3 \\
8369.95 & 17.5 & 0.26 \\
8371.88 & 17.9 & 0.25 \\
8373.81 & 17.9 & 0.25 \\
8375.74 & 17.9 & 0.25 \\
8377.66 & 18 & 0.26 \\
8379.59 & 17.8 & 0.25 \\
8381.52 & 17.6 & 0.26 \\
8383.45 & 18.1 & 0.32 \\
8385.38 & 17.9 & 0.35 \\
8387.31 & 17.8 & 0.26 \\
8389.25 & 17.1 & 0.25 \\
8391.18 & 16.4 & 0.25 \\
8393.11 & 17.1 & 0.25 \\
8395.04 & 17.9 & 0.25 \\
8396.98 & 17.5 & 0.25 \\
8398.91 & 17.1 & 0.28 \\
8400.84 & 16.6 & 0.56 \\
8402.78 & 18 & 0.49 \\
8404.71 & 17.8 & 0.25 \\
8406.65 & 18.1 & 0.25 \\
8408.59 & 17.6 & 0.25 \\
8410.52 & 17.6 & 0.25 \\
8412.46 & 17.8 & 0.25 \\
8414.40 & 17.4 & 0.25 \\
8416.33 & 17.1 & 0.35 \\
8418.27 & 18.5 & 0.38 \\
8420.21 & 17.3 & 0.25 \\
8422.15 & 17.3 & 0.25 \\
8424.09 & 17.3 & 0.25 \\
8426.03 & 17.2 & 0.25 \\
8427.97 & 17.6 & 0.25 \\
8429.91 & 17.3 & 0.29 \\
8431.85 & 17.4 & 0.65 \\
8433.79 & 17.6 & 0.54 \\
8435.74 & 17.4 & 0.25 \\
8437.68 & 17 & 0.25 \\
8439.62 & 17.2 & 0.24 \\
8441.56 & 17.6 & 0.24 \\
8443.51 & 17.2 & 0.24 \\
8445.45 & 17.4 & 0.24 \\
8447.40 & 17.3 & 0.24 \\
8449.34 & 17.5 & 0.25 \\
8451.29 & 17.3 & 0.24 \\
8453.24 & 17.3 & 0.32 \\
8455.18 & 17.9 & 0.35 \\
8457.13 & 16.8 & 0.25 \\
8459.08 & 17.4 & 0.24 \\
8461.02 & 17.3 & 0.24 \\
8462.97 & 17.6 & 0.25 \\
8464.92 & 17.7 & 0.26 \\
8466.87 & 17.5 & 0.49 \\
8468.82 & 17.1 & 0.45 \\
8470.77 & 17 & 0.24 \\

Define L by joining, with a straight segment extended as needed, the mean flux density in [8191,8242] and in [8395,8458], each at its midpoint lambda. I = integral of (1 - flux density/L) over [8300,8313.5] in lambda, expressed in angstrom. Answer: 0.1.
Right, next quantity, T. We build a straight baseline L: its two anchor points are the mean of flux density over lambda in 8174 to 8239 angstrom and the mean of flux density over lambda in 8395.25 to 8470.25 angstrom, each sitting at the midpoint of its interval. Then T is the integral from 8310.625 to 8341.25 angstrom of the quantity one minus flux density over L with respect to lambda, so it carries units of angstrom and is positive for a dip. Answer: -0.2 angstrom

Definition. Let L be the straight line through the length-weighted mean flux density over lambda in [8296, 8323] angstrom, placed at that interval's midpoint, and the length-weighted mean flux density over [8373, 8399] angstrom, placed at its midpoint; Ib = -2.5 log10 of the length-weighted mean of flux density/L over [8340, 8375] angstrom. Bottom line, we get -0.01 mag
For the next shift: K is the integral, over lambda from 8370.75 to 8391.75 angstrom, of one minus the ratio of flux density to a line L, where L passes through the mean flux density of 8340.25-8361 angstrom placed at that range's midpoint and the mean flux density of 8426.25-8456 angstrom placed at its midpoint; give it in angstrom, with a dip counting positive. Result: 0.0 angstrom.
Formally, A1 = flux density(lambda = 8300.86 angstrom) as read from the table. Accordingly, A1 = 17.4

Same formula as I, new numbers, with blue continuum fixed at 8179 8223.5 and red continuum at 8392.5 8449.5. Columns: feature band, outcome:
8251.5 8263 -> -0.1 angstrom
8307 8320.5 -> -0.1 angstrom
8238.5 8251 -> -0.2 angstrom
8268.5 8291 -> -0.1 angstrom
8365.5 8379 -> -0.1 angstrom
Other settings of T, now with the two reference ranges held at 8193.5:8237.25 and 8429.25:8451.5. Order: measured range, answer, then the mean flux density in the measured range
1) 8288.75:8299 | 0.03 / 17.9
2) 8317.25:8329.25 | -0.22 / 18.1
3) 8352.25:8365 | -0.07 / 17.8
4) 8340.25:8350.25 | -0.13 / 17.9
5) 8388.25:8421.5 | 0.05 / 17.5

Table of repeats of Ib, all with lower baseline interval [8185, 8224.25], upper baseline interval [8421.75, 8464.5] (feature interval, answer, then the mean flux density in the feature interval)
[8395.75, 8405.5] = 0.01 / 17.4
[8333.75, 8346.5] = -0.01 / 17.9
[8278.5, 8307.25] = 0.00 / 17.9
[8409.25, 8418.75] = -0.01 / 17.6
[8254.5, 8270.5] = -0.01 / 18.2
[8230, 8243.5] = -0.01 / 18.3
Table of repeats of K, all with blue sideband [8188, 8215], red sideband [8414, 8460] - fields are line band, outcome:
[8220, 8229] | 0.00 angstrom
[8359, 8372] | -0.01 angstrom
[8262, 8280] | -0.15 angstrom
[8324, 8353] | -0.27 angstrom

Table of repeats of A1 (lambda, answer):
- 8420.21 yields 17.3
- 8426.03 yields 17.2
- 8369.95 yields 17.5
